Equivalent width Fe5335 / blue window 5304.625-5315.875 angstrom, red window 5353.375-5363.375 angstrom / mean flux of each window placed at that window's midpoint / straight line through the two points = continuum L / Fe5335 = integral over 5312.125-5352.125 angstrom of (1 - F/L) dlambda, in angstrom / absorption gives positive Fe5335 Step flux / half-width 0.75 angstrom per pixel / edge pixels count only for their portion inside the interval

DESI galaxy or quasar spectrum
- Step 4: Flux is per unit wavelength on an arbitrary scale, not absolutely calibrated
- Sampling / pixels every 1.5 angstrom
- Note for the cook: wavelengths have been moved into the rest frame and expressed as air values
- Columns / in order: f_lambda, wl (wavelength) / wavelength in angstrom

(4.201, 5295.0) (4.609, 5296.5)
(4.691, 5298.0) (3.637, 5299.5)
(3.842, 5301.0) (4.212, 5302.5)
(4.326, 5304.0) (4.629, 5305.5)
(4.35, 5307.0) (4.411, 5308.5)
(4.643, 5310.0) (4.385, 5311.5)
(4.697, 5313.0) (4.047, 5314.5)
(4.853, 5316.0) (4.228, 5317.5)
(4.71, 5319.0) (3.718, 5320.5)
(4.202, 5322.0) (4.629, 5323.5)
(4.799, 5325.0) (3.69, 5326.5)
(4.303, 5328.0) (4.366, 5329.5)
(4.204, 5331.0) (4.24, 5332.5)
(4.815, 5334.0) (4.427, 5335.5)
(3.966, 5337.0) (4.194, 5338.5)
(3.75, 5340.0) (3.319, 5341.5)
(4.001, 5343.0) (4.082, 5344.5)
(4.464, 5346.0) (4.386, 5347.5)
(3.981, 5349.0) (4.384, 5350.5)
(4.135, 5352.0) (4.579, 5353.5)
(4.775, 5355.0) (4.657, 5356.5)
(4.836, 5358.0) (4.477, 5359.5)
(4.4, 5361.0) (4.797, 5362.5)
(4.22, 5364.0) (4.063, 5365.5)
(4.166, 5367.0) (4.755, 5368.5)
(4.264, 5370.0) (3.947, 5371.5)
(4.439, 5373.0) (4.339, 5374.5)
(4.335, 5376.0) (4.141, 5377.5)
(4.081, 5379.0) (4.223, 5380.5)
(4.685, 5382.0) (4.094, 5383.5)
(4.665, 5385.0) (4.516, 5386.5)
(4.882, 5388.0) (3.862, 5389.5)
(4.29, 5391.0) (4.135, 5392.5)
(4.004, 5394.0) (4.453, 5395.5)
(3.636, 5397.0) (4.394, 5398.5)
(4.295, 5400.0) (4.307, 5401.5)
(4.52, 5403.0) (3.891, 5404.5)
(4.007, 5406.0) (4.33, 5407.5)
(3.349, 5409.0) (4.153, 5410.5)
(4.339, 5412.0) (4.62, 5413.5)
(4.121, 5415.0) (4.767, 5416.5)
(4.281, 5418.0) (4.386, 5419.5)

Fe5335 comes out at 2.7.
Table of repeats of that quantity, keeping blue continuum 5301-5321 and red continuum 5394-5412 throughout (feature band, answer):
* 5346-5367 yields -0.8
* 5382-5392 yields -0.6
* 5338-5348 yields 0.7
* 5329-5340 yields 0.1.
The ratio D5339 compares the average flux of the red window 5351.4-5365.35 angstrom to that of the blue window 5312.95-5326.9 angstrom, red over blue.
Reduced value 1.0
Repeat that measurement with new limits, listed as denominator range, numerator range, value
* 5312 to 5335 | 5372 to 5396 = 0.99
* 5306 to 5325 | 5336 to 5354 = 0.93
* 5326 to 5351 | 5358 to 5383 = 1.05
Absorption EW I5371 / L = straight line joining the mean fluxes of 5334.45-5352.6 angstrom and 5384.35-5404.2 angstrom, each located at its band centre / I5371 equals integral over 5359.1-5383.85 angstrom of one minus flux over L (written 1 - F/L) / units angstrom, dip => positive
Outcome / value -0.7 angstrom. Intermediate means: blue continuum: 4.1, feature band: 4.32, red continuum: 4.29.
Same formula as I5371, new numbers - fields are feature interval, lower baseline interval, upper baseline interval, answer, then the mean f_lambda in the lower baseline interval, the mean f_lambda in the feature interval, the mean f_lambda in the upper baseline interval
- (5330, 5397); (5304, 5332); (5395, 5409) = -0.66 angstrom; 4.38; 4.3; 4.15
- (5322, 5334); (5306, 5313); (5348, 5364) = 0.38 angstrom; 4.48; 4.34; 4.49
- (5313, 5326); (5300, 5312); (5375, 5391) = -0.20 angstrom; 4.33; 4.4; 4.35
